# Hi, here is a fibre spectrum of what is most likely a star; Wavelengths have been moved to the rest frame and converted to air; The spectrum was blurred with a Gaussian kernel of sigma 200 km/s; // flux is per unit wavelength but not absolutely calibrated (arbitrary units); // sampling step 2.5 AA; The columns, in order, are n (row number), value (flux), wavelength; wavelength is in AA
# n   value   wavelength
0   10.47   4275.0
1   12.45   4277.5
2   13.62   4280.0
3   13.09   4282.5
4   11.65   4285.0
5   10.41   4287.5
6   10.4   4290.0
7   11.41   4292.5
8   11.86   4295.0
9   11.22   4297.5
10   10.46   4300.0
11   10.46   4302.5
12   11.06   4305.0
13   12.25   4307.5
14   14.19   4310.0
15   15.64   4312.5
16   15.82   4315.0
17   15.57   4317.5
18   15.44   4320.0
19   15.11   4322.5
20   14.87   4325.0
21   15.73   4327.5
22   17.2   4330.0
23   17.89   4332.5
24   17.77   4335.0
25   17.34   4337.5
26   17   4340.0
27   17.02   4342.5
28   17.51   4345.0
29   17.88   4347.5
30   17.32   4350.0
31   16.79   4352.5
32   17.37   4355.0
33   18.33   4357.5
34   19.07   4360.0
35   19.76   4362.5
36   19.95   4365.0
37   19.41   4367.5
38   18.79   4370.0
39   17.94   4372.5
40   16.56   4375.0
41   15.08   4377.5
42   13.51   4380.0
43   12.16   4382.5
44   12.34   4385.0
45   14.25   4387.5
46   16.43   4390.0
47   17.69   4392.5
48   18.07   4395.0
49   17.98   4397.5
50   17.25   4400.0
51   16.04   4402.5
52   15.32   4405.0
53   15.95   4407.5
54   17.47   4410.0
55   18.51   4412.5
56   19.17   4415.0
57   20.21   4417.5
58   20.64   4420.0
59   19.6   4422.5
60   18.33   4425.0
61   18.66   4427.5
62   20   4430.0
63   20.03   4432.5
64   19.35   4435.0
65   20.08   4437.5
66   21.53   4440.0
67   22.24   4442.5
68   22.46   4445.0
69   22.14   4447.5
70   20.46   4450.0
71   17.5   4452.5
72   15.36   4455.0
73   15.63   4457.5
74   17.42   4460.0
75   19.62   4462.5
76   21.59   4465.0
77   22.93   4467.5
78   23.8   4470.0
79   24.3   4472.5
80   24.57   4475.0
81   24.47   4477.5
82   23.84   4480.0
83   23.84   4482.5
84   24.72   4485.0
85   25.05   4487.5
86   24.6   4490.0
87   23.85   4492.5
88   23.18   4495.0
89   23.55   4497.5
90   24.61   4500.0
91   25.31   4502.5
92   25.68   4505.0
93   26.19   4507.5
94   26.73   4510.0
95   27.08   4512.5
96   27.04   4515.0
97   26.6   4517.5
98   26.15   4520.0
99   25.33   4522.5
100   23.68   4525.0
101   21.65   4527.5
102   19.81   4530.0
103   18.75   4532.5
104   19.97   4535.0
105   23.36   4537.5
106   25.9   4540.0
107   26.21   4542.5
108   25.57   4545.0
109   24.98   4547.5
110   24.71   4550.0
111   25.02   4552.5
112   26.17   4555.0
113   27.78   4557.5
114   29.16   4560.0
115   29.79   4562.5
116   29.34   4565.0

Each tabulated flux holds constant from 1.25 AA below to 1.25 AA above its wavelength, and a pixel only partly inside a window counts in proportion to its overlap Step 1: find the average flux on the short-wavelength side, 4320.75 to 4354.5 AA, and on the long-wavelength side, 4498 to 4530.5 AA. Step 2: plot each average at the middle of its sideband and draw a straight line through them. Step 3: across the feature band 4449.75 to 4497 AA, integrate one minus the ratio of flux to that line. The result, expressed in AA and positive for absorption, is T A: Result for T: 2.6 AA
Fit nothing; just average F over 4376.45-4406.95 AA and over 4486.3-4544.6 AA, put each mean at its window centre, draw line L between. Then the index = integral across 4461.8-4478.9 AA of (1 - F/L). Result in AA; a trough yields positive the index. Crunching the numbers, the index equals -1.6 AA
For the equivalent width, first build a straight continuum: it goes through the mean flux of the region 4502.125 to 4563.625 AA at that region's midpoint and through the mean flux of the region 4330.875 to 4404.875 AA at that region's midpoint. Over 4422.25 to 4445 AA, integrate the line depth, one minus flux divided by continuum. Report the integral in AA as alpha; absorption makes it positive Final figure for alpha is 0.2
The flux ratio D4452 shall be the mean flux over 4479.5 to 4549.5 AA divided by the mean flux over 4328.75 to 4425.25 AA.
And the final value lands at 1.41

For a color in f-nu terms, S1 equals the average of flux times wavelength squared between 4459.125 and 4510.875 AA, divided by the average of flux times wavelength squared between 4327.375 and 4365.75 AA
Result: 1.43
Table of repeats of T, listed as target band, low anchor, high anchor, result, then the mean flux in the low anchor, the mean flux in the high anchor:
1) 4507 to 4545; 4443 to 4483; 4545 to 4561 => 0.6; 21.2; 26.2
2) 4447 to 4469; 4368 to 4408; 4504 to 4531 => 1.9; 16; 25.1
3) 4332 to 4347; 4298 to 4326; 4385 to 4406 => -3.0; 13.6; 16.4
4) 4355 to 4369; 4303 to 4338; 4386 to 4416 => -2.6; 15.3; 17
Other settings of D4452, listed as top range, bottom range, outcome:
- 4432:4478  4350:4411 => 1.23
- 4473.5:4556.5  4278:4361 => 1.66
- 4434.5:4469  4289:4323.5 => 1.54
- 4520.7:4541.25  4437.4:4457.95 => 1.13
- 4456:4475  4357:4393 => 1.25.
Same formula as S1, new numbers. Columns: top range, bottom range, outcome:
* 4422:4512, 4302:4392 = 1.44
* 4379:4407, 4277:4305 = 1.42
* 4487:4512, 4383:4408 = 1.63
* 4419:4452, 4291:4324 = 1.65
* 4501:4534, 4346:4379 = 1.47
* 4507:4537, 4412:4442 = 1.27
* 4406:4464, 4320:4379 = 1.15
